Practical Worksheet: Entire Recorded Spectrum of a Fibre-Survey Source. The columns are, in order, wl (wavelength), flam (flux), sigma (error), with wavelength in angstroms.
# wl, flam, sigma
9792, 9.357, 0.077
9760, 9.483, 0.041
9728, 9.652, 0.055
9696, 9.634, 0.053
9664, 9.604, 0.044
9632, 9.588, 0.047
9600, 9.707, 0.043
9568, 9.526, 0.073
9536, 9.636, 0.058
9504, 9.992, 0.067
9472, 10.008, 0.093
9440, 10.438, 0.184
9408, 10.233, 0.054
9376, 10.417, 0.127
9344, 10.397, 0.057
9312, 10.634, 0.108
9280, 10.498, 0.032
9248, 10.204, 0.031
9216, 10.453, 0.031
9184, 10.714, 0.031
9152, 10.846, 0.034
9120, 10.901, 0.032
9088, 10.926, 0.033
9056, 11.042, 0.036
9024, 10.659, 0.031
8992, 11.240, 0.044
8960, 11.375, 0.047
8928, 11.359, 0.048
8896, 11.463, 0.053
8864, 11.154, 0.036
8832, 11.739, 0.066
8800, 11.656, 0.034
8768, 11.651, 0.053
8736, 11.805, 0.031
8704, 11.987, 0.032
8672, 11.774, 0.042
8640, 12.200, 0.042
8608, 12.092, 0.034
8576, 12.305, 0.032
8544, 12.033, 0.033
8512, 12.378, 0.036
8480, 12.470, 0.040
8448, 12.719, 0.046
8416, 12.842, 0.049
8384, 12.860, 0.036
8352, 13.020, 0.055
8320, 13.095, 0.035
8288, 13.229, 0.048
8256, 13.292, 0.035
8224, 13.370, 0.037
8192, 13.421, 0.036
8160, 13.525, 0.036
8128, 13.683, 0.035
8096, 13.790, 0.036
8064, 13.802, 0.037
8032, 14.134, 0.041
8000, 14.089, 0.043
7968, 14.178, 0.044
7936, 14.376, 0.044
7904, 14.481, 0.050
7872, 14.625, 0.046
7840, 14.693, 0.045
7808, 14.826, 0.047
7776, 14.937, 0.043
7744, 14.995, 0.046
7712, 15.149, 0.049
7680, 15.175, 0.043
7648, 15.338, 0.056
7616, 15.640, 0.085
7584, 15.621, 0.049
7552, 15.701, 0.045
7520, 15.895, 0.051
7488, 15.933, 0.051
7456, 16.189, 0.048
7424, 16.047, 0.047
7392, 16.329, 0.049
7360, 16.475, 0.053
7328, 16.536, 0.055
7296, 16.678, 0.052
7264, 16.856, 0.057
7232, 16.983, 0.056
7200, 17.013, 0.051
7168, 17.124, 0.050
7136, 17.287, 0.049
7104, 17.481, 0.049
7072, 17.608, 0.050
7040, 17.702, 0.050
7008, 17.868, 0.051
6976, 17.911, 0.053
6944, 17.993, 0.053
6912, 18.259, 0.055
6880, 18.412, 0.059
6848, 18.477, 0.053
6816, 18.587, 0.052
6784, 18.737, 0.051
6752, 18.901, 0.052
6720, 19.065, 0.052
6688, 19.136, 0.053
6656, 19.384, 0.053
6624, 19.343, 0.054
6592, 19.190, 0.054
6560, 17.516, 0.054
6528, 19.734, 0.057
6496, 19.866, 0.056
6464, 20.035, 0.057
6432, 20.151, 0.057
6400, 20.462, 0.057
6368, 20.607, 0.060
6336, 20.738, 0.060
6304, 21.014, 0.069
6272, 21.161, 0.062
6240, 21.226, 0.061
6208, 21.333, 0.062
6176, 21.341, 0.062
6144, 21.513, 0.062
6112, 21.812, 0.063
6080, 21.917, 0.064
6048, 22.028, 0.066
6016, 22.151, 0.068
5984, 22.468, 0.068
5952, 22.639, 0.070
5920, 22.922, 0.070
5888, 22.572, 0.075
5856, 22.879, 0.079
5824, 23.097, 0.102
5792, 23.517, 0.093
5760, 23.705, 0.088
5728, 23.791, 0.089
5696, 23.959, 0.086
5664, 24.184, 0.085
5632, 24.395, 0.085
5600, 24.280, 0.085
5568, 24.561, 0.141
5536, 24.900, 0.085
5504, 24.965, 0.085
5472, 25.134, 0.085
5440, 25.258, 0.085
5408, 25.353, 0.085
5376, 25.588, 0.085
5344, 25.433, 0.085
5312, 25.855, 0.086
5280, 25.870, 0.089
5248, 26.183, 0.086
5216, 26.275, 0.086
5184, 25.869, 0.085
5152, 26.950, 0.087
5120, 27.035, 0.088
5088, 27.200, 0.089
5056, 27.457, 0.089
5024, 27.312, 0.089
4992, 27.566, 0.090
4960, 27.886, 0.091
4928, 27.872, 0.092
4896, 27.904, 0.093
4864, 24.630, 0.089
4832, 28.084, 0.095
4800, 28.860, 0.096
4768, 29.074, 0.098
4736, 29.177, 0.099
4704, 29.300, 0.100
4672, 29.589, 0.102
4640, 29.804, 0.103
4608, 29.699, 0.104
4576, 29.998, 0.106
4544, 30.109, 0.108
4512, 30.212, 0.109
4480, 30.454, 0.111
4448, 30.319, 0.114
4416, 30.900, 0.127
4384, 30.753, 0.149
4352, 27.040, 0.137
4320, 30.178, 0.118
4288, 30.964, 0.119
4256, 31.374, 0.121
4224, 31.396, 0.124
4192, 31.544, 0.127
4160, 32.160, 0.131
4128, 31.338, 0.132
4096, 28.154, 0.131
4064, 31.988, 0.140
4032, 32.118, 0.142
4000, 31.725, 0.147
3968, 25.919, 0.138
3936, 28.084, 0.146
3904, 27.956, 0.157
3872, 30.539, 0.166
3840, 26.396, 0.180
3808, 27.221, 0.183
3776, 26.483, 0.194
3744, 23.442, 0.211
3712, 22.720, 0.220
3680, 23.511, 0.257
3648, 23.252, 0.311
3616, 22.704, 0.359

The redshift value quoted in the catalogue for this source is 0.00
